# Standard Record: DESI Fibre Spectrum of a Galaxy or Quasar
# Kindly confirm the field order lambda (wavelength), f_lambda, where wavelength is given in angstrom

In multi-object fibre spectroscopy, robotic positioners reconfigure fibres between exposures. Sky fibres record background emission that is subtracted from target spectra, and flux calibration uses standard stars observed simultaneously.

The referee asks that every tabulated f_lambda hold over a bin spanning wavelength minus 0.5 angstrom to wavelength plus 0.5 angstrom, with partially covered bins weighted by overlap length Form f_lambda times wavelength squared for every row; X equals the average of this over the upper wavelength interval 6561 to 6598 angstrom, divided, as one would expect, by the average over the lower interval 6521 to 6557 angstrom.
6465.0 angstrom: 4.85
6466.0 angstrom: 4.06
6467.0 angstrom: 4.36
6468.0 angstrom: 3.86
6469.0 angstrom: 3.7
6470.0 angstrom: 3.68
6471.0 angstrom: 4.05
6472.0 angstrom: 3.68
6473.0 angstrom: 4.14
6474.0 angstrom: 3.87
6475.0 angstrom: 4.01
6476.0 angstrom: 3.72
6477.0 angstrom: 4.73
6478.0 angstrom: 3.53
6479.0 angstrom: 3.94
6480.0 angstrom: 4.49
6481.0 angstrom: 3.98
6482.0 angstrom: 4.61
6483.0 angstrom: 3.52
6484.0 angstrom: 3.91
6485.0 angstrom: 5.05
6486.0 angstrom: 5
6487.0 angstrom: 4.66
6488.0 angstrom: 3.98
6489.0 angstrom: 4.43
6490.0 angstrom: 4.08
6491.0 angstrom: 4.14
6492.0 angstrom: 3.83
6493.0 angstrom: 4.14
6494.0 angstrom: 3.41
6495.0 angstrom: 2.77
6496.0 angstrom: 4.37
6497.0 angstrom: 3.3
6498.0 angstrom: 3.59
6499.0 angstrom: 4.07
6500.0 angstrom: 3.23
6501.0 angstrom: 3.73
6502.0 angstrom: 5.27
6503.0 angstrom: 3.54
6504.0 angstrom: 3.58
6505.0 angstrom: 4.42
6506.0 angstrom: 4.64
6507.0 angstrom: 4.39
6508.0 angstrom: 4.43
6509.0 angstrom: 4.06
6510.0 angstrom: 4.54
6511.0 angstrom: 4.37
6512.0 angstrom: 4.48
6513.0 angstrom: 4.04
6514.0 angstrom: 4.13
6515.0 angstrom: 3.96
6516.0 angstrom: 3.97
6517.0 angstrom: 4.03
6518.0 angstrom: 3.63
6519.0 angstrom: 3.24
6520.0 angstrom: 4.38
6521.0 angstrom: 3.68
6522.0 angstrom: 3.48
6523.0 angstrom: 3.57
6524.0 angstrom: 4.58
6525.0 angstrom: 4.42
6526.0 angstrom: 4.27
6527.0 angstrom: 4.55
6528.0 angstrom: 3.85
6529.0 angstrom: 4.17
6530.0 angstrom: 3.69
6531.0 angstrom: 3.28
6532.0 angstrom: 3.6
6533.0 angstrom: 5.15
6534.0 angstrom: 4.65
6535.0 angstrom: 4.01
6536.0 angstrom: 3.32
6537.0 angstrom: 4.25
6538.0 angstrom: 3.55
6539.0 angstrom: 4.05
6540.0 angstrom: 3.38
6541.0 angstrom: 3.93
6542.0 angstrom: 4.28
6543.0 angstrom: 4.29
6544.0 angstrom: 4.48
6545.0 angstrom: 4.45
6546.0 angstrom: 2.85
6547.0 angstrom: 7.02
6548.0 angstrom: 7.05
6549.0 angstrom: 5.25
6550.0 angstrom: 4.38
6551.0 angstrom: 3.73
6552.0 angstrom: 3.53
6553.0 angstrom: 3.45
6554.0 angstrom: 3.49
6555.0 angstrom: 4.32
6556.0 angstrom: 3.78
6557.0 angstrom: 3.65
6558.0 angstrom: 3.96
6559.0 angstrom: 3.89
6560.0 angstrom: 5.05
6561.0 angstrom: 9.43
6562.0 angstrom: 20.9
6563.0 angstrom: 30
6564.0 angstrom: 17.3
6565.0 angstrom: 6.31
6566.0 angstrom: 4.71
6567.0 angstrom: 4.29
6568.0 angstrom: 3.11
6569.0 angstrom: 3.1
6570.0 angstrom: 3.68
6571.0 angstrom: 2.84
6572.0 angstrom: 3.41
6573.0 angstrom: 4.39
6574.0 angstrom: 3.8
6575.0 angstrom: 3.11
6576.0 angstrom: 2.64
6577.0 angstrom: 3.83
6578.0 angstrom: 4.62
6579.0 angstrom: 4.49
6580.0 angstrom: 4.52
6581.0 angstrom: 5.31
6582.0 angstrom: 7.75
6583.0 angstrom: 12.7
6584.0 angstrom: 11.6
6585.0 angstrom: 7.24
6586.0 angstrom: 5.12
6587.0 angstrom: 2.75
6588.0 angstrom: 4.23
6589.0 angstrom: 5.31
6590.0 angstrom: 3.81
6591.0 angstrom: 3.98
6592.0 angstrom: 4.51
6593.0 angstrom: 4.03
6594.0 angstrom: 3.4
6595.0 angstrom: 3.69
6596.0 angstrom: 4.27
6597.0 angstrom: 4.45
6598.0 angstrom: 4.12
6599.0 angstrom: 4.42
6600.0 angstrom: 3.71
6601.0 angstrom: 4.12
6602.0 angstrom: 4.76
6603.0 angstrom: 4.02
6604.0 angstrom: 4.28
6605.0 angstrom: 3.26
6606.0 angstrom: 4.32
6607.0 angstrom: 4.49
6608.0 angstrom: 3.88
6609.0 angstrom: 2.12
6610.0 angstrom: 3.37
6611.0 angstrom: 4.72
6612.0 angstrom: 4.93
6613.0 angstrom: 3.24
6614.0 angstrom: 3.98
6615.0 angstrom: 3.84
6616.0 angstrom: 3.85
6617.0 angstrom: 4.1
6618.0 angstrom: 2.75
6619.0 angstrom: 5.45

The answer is 1.5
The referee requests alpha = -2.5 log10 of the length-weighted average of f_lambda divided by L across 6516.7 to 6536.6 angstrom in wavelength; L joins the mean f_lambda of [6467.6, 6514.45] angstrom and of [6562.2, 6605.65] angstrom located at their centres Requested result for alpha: 0.17 mag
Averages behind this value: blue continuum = 4.07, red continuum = 5.61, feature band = 3.98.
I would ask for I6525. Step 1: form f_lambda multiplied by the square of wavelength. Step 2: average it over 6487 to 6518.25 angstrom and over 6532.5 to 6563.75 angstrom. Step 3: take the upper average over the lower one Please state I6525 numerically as 1.5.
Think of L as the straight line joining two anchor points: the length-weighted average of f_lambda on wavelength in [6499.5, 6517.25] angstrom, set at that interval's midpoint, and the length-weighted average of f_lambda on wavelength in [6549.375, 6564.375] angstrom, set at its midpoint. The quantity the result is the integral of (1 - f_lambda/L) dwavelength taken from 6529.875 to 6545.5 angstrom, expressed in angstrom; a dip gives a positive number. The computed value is 5.9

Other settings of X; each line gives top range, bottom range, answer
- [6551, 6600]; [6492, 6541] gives 1.47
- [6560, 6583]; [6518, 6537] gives 1.79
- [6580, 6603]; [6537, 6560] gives 1.24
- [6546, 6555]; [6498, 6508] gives 1.14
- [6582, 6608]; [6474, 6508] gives 1.25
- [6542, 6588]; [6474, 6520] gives 1.51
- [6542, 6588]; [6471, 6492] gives 1.48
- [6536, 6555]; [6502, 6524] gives 1.06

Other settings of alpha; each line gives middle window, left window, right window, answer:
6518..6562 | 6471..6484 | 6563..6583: 0.16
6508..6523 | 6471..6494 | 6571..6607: 0.08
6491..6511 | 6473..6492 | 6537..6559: 0.06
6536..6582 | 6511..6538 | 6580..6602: -0.18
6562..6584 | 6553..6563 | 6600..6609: -0.07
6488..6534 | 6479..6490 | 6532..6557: 0.07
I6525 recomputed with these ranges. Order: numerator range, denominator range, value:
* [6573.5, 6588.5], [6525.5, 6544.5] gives 1.40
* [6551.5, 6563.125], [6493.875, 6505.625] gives 1.94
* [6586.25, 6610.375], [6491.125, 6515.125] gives 1.02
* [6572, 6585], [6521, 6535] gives 1.42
